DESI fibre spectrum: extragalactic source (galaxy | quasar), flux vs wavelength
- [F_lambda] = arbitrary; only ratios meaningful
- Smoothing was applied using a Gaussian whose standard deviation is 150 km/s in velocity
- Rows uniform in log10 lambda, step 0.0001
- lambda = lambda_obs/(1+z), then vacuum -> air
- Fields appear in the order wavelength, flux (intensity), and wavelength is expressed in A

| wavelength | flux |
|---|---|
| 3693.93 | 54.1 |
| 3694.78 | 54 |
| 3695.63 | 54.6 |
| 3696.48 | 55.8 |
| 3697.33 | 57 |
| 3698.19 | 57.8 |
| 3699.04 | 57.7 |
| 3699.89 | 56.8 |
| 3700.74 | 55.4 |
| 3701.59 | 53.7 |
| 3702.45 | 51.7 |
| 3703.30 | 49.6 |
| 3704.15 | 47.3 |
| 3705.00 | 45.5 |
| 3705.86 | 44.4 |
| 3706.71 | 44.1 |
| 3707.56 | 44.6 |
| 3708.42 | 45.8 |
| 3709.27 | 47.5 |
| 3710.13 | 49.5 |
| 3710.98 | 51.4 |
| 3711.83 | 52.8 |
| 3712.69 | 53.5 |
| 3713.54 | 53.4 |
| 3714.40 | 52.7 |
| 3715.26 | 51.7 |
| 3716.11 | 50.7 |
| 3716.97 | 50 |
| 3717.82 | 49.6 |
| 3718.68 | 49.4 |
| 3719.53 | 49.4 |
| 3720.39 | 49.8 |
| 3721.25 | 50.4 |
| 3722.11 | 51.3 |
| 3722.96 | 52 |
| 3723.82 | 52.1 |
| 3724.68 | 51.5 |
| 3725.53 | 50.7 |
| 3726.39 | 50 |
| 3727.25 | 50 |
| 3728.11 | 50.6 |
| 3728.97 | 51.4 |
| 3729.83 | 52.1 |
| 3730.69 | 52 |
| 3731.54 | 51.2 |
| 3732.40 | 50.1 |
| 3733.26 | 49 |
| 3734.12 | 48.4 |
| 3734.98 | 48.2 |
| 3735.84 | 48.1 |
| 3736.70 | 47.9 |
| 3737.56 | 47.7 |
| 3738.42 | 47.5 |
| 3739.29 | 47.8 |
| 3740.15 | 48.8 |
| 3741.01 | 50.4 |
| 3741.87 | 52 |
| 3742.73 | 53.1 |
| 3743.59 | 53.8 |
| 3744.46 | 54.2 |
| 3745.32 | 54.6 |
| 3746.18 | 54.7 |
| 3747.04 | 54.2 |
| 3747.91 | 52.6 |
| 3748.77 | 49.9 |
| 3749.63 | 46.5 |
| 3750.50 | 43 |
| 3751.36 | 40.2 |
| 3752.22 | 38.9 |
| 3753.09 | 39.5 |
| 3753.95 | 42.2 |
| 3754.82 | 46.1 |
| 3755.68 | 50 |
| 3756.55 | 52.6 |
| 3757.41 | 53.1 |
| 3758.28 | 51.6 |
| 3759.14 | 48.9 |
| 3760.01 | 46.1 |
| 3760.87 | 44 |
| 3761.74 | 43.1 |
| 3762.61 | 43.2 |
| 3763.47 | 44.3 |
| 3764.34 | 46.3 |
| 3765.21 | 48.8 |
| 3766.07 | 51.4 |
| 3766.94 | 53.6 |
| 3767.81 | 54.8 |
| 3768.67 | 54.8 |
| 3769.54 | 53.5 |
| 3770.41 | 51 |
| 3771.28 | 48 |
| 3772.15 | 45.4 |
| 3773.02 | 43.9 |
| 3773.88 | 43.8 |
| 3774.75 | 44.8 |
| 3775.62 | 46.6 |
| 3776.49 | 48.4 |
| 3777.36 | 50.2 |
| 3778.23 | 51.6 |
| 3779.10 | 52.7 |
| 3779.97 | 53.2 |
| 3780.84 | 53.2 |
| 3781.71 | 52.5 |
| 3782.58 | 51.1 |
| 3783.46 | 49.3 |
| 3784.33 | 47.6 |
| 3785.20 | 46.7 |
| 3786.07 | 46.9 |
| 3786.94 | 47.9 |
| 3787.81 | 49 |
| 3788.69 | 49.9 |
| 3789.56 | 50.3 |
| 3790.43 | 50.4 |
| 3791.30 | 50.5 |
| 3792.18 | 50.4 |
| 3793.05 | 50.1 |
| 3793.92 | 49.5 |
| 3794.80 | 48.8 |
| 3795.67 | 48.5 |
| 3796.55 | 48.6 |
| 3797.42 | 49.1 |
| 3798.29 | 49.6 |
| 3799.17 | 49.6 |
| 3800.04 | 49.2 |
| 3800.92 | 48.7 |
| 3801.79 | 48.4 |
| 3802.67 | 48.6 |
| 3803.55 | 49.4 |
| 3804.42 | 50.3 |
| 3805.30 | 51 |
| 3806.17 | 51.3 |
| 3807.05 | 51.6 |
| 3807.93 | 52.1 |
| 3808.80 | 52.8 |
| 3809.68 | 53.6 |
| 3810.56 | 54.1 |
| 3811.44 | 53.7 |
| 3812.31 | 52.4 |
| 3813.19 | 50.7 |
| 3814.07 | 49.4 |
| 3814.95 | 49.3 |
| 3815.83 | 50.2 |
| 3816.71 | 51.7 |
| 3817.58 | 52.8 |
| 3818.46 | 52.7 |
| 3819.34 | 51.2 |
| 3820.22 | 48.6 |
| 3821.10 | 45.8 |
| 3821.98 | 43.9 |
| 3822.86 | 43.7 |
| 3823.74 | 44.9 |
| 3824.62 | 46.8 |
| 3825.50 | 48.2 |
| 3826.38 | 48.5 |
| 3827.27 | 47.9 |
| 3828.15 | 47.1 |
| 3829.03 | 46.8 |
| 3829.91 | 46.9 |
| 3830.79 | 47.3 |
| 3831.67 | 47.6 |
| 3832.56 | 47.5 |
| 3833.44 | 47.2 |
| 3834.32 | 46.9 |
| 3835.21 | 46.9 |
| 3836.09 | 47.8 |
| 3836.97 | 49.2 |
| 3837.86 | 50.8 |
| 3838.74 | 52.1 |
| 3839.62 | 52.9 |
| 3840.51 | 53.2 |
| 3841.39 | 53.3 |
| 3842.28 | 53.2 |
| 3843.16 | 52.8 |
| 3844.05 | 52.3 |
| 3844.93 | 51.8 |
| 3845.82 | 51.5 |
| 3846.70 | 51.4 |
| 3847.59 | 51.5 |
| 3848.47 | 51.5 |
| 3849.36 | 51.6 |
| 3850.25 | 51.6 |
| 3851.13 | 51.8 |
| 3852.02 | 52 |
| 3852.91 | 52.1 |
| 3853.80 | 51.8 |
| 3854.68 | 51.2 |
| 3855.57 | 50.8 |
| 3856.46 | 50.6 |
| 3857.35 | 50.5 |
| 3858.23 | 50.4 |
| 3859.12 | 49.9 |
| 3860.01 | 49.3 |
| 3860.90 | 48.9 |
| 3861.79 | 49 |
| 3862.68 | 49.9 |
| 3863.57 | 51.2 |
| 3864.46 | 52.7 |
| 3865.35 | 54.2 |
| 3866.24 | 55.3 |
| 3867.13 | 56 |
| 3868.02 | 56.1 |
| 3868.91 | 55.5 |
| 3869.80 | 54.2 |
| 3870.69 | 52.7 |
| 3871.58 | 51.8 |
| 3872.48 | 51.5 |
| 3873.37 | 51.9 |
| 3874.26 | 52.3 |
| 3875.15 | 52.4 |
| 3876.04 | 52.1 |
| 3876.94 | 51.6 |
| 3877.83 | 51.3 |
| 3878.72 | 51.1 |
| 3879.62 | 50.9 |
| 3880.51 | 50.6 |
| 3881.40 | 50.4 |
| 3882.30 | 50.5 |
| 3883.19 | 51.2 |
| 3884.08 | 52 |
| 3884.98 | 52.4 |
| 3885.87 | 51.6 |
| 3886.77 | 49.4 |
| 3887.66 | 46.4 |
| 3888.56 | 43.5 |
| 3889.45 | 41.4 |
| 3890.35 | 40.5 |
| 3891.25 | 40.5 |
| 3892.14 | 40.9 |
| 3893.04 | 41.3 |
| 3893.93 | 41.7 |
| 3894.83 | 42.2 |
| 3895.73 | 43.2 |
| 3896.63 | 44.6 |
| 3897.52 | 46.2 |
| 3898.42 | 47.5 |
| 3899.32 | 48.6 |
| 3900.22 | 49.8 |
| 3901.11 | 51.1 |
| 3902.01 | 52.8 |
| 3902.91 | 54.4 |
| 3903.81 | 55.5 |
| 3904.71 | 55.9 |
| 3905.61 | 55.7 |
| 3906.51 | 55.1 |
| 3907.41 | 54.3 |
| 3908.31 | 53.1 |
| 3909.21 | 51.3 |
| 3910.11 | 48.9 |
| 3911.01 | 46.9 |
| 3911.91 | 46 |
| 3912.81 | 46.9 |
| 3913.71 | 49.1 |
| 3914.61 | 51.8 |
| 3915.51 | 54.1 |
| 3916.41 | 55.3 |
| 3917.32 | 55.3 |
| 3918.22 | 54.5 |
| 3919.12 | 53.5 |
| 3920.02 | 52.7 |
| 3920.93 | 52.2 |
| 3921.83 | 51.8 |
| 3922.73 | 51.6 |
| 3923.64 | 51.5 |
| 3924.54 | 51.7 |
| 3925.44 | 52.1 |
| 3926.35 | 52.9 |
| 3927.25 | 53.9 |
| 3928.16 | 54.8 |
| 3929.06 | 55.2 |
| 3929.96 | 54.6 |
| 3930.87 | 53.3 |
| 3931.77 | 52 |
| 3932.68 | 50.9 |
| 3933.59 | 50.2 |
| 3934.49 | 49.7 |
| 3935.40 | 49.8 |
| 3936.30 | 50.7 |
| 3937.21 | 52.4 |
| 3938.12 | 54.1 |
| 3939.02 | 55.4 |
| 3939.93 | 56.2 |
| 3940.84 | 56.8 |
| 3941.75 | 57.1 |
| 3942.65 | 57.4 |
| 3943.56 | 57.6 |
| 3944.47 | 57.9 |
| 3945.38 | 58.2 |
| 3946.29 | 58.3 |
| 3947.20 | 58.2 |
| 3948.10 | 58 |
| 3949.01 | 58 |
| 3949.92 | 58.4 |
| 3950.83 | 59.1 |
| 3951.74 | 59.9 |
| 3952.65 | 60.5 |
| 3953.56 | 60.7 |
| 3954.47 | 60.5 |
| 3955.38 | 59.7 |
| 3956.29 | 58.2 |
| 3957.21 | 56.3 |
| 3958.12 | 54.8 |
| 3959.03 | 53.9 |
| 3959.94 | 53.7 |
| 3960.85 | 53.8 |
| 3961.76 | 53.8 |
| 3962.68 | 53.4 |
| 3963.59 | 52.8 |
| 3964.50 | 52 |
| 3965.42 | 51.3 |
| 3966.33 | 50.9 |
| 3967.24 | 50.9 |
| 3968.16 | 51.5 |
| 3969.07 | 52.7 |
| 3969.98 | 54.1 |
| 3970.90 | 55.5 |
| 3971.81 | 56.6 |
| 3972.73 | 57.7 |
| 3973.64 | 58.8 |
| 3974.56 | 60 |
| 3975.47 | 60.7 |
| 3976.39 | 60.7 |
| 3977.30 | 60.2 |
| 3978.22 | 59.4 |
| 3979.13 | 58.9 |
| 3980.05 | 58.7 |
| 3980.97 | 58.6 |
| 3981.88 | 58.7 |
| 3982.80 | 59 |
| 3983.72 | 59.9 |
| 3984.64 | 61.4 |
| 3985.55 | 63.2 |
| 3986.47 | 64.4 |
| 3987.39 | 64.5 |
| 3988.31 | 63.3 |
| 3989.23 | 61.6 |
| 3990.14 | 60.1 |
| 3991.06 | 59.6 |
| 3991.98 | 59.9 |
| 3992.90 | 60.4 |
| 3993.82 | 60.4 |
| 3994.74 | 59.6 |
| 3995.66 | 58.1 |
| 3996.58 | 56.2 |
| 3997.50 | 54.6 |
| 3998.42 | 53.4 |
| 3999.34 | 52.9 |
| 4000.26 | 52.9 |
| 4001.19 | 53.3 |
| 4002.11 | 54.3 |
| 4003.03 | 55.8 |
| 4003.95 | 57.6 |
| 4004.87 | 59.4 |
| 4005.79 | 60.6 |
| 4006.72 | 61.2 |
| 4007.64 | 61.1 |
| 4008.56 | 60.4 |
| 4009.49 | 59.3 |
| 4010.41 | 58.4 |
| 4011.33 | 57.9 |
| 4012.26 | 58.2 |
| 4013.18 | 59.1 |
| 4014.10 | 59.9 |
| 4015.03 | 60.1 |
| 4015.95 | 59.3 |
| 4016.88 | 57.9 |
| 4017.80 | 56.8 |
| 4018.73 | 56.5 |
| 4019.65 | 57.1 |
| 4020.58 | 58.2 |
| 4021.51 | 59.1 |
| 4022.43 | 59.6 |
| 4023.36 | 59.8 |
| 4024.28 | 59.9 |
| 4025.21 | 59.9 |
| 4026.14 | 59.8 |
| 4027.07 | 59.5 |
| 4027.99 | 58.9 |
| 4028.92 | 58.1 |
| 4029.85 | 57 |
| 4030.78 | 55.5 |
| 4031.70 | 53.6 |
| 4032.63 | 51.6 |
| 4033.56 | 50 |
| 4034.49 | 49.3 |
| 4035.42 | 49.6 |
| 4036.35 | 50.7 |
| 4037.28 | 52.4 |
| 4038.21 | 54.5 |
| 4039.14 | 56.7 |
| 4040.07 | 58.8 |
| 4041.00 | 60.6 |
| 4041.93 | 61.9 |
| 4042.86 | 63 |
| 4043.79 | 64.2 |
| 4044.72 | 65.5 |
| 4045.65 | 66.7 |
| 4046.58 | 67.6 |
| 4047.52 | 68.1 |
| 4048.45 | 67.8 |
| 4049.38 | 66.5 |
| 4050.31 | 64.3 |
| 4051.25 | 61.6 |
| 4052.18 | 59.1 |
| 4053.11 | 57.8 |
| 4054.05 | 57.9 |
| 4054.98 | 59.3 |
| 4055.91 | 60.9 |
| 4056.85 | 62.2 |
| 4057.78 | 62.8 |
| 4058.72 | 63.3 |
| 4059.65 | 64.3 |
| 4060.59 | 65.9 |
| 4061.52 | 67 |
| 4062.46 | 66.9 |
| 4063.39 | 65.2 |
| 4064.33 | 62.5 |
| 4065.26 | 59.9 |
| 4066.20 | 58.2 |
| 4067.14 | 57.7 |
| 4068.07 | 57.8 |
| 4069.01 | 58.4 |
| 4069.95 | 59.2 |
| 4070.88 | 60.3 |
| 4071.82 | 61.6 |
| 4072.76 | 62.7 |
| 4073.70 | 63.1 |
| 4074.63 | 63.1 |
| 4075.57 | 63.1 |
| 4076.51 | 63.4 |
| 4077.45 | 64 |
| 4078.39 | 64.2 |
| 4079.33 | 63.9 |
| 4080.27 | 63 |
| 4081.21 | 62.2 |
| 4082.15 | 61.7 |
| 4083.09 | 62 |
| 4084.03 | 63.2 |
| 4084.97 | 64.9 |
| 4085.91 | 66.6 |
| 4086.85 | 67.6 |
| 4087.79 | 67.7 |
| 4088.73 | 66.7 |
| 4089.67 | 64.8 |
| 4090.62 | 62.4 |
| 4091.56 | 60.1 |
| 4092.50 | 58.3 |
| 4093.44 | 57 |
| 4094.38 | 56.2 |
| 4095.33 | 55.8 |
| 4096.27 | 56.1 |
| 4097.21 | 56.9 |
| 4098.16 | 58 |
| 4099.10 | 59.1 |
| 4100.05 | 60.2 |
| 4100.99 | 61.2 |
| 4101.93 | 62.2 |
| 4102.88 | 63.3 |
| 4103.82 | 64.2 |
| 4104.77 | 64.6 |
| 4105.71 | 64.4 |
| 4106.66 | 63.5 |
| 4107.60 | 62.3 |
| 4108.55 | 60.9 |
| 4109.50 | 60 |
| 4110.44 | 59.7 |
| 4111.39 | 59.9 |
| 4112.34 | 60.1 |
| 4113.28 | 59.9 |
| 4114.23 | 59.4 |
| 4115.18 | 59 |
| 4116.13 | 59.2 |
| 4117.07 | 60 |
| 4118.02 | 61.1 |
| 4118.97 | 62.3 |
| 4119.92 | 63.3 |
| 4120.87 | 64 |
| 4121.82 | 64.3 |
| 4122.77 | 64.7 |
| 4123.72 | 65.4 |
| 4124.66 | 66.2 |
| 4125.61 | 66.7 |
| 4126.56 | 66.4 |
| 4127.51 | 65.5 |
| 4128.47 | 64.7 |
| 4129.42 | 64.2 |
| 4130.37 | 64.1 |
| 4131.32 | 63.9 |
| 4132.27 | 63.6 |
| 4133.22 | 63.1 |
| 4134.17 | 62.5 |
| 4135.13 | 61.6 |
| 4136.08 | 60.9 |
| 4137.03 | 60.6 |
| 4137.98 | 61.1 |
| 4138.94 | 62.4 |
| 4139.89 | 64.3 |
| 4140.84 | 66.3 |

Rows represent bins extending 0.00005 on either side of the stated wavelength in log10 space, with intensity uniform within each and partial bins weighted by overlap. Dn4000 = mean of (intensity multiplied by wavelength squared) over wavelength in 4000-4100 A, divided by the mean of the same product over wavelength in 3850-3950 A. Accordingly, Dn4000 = 1.26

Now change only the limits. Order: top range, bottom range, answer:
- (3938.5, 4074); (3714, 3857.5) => 1.32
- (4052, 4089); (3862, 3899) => 1.40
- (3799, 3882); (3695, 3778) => 1.08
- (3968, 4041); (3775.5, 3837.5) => 1.30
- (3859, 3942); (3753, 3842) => 1.09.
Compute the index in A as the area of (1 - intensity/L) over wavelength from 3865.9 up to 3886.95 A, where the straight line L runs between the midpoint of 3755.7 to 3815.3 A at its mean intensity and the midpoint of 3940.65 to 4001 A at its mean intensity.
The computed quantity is 0.5 A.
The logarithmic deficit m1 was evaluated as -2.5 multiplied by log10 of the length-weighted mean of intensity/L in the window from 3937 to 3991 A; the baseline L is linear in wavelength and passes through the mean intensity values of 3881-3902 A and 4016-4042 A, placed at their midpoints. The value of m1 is -0.114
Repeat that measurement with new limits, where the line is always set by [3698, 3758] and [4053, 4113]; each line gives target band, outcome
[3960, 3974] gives 0.08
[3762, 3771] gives 0.03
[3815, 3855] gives 0.08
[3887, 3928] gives 0.13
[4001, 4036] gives 0.04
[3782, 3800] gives 0.06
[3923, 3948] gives 0.05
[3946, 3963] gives 0.00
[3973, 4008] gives -0.01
